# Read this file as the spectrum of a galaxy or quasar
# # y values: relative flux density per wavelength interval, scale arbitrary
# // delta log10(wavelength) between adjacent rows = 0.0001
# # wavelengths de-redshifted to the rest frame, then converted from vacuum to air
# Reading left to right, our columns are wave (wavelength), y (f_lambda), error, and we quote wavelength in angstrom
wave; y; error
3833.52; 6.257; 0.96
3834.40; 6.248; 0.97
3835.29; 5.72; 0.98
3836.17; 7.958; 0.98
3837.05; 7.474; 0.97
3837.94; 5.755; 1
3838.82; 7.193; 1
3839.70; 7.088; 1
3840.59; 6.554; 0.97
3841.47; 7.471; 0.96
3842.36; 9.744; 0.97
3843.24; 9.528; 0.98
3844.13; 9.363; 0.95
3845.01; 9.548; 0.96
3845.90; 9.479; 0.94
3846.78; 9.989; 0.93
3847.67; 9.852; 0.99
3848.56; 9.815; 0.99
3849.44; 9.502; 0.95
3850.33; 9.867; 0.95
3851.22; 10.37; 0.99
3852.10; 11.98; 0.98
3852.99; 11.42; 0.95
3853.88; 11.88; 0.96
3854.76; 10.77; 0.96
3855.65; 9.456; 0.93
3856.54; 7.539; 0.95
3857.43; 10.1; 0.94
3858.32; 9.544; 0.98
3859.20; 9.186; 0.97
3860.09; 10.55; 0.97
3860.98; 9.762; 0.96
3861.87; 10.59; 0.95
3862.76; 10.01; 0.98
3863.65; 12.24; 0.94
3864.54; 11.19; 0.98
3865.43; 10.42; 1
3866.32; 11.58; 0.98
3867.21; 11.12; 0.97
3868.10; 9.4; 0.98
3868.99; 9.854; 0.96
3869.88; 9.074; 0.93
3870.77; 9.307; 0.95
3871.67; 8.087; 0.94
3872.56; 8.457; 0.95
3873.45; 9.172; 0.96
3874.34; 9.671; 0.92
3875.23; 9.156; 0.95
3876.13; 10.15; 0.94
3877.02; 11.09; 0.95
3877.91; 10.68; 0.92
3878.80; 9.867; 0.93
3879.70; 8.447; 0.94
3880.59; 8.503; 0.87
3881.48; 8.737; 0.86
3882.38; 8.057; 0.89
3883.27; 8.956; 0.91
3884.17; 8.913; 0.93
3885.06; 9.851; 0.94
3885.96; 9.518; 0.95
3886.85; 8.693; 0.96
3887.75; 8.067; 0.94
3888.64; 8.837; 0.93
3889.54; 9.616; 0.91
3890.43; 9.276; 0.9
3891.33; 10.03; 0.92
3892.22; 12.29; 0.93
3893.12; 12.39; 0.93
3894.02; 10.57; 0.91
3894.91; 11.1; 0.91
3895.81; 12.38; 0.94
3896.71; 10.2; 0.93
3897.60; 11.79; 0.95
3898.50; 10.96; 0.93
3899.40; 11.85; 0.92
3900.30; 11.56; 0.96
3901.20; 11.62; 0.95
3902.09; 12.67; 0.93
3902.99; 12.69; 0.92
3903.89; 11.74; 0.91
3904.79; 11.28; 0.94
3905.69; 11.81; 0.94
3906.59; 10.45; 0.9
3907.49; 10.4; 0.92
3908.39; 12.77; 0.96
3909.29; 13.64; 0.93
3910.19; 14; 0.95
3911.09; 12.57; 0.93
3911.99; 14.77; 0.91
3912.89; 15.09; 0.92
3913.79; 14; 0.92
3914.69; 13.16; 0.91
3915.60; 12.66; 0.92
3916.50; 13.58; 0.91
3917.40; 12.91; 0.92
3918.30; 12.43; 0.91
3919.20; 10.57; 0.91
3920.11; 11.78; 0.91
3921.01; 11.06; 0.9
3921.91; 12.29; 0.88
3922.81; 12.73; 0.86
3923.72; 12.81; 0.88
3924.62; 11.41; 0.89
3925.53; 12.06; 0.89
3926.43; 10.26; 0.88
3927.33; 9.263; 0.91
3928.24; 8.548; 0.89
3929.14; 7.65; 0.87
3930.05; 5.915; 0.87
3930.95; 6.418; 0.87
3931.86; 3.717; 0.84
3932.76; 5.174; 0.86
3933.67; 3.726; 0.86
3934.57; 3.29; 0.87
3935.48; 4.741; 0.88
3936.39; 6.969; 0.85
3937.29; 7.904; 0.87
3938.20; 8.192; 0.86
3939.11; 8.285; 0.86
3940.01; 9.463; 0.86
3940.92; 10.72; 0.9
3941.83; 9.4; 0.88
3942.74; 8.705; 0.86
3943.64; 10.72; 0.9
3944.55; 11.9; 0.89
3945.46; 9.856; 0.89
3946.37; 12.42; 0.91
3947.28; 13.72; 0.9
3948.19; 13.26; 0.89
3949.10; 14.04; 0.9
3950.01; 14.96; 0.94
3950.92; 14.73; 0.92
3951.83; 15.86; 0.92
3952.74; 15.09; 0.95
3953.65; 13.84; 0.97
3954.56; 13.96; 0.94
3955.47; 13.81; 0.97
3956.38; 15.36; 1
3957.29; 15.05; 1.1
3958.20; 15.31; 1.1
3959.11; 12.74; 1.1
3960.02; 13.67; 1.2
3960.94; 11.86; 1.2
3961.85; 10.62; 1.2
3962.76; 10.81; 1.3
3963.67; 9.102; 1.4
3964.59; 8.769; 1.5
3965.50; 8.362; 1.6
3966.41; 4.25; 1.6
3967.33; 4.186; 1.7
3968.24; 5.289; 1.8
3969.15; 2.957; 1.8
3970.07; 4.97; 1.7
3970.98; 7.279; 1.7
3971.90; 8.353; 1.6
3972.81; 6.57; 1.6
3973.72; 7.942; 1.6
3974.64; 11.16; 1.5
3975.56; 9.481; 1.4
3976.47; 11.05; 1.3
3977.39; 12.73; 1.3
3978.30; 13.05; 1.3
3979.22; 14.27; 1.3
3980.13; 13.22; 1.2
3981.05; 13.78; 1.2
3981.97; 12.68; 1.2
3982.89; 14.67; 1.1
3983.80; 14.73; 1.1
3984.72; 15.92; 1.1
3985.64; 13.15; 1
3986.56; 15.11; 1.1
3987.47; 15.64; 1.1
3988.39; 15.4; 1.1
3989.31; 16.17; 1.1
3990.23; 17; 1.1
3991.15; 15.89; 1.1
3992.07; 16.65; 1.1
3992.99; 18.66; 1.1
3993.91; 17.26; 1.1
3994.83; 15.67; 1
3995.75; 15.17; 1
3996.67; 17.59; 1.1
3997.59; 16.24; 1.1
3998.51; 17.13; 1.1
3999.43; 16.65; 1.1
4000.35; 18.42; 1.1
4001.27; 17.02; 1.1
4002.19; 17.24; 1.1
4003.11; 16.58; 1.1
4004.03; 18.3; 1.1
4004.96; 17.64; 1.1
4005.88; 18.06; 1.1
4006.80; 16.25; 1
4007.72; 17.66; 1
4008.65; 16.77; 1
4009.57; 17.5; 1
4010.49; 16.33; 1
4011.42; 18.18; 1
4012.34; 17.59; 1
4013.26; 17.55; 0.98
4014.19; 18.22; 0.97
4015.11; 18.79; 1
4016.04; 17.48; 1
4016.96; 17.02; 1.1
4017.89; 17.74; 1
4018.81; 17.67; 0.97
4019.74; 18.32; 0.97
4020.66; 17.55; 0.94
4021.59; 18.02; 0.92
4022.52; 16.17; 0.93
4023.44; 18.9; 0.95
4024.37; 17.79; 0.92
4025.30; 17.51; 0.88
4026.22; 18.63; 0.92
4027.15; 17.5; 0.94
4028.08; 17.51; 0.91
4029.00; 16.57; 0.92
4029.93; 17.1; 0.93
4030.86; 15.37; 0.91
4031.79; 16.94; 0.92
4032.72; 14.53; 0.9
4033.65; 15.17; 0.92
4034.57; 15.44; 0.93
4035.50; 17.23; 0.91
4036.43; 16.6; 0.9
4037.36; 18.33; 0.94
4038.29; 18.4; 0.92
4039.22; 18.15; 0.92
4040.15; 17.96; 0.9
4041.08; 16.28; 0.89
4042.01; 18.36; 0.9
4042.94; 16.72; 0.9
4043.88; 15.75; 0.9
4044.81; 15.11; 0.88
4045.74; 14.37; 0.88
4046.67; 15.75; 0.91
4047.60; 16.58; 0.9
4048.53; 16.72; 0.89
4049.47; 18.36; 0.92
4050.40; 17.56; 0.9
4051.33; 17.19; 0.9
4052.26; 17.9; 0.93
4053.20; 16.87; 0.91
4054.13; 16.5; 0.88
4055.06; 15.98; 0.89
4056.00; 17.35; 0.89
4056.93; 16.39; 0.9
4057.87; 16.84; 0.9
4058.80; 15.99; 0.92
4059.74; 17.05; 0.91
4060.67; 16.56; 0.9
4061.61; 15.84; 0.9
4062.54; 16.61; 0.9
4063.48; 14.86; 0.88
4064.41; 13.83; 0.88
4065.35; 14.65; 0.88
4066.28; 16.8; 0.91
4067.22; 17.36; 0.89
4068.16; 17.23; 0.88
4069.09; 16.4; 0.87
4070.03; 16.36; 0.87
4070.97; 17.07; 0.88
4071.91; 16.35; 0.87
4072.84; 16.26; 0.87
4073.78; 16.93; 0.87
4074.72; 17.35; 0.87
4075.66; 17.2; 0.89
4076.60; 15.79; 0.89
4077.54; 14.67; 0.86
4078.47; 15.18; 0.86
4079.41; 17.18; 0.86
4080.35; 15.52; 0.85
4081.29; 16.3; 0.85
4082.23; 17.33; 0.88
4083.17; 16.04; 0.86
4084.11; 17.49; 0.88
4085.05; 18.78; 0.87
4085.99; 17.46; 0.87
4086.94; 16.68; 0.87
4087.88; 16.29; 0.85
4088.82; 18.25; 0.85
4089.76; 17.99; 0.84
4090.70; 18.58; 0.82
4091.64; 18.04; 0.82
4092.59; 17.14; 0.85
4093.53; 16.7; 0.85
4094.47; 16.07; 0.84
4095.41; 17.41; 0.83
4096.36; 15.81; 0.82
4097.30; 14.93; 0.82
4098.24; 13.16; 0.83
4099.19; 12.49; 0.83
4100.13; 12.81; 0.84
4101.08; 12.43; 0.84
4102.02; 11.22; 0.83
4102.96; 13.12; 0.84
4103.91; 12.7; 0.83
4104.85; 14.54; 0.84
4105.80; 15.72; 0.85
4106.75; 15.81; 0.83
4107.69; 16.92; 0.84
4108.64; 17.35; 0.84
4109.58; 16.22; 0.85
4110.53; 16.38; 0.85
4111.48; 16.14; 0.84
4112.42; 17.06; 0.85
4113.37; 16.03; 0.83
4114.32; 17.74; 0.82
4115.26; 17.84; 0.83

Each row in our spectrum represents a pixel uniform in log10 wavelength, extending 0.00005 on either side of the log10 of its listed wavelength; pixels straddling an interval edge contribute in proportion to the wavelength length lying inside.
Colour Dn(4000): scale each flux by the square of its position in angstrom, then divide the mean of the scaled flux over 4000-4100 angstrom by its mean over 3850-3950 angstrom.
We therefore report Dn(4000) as 1.8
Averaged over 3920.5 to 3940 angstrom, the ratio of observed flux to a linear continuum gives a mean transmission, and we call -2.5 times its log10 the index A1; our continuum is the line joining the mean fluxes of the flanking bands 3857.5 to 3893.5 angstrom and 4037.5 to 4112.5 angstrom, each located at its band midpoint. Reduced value 0.36 mag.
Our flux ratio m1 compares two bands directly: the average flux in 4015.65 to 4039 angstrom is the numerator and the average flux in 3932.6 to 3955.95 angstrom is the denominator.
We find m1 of 1.62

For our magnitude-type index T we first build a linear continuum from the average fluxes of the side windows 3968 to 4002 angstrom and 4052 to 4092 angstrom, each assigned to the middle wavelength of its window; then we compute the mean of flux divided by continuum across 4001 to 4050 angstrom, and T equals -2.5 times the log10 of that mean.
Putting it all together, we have -0.15 mag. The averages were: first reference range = 13.5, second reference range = 16.6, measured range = 17.2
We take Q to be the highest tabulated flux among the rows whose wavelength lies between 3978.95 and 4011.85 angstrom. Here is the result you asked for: 18.66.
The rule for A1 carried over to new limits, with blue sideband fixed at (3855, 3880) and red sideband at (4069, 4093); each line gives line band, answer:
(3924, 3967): 0.204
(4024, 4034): -0.111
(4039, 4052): -0.071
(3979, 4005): -0.147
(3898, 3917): -0.124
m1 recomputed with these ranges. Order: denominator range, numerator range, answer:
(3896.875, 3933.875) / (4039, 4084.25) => 1.48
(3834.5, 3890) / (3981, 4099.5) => 1.78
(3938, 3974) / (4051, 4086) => 1.54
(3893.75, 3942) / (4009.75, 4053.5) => 1.63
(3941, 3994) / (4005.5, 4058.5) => 1.41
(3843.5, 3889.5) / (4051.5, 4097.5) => 1.70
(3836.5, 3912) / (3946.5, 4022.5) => 1.40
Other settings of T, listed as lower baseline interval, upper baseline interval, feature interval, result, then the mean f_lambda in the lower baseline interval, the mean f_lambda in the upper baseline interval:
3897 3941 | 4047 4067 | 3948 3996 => 0.03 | 10.5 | 16.5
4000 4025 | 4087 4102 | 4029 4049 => 0.03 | 17.6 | 15.8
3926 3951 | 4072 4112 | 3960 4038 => -0.24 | 8.99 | 16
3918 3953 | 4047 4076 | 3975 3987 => -0.08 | 10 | 16.6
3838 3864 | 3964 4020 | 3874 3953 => 0.10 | 9.6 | 14.3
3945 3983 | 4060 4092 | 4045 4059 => -0.08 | 11.3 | 16.6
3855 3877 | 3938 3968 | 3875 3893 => 0.08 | 9.85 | 11.6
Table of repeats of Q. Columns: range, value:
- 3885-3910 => 13.64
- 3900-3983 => 15.86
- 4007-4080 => 18.9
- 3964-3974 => 8.769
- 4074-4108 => 18.78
